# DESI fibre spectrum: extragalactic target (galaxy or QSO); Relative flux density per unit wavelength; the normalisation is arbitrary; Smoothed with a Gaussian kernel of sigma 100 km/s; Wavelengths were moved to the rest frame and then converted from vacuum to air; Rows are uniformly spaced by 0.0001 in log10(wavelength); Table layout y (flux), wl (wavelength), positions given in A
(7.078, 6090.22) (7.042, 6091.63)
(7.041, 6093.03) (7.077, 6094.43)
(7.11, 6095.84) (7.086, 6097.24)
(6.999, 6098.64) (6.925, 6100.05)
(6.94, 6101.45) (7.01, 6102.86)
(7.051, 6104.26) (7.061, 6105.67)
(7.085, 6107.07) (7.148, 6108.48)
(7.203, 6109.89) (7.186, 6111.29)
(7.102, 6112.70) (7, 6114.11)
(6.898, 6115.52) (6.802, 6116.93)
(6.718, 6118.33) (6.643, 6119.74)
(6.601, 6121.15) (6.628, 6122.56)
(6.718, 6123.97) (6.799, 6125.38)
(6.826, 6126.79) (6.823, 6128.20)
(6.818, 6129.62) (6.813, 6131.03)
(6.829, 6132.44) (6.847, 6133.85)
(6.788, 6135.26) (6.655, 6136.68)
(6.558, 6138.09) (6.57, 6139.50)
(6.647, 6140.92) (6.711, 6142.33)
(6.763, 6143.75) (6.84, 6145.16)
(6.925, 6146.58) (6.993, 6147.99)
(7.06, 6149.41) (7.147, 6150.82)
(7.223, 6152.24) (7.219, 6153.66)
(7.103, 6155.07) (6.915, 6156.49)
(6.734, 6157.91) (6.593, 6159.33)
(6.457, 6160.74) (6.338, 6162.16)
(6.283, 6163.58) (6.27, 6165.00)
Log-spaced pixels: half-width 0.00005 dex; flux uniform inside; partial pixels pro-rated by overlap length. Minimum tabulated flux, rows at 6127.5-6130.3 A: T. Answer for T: 6.818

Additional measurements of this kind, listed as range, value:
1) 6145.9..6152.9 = 6.925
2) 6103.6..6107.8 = 7.051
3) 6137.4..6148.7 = 6.558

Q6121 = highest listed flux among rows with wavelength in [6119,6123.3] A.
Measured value 6.643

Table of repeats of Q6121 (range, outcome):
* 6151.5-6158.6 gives 7.223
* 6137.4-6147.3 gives 6.925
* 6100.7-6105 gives 7.051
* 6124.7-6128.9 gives 6.826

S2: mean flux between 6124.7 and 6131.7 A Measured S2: 6.81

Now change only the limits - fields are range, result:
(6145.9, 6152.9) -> 7.07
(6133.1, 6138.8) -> 6.72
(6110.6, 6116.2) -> 7.04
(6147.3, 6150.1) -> 7.02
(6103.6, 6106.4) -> 7.06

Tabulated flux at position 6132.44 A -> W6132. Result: 6.829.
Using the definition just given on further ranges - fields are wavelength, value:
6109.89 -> 7.203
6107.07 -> 7.085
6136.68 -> 6.655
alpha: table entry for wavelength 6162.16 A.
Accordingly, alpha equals 6.338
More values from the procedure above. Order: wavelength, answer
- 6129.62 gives 6.818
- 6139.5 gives 6.57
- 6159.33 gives 6.593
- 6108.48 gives 7.148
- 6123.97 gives 6.718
